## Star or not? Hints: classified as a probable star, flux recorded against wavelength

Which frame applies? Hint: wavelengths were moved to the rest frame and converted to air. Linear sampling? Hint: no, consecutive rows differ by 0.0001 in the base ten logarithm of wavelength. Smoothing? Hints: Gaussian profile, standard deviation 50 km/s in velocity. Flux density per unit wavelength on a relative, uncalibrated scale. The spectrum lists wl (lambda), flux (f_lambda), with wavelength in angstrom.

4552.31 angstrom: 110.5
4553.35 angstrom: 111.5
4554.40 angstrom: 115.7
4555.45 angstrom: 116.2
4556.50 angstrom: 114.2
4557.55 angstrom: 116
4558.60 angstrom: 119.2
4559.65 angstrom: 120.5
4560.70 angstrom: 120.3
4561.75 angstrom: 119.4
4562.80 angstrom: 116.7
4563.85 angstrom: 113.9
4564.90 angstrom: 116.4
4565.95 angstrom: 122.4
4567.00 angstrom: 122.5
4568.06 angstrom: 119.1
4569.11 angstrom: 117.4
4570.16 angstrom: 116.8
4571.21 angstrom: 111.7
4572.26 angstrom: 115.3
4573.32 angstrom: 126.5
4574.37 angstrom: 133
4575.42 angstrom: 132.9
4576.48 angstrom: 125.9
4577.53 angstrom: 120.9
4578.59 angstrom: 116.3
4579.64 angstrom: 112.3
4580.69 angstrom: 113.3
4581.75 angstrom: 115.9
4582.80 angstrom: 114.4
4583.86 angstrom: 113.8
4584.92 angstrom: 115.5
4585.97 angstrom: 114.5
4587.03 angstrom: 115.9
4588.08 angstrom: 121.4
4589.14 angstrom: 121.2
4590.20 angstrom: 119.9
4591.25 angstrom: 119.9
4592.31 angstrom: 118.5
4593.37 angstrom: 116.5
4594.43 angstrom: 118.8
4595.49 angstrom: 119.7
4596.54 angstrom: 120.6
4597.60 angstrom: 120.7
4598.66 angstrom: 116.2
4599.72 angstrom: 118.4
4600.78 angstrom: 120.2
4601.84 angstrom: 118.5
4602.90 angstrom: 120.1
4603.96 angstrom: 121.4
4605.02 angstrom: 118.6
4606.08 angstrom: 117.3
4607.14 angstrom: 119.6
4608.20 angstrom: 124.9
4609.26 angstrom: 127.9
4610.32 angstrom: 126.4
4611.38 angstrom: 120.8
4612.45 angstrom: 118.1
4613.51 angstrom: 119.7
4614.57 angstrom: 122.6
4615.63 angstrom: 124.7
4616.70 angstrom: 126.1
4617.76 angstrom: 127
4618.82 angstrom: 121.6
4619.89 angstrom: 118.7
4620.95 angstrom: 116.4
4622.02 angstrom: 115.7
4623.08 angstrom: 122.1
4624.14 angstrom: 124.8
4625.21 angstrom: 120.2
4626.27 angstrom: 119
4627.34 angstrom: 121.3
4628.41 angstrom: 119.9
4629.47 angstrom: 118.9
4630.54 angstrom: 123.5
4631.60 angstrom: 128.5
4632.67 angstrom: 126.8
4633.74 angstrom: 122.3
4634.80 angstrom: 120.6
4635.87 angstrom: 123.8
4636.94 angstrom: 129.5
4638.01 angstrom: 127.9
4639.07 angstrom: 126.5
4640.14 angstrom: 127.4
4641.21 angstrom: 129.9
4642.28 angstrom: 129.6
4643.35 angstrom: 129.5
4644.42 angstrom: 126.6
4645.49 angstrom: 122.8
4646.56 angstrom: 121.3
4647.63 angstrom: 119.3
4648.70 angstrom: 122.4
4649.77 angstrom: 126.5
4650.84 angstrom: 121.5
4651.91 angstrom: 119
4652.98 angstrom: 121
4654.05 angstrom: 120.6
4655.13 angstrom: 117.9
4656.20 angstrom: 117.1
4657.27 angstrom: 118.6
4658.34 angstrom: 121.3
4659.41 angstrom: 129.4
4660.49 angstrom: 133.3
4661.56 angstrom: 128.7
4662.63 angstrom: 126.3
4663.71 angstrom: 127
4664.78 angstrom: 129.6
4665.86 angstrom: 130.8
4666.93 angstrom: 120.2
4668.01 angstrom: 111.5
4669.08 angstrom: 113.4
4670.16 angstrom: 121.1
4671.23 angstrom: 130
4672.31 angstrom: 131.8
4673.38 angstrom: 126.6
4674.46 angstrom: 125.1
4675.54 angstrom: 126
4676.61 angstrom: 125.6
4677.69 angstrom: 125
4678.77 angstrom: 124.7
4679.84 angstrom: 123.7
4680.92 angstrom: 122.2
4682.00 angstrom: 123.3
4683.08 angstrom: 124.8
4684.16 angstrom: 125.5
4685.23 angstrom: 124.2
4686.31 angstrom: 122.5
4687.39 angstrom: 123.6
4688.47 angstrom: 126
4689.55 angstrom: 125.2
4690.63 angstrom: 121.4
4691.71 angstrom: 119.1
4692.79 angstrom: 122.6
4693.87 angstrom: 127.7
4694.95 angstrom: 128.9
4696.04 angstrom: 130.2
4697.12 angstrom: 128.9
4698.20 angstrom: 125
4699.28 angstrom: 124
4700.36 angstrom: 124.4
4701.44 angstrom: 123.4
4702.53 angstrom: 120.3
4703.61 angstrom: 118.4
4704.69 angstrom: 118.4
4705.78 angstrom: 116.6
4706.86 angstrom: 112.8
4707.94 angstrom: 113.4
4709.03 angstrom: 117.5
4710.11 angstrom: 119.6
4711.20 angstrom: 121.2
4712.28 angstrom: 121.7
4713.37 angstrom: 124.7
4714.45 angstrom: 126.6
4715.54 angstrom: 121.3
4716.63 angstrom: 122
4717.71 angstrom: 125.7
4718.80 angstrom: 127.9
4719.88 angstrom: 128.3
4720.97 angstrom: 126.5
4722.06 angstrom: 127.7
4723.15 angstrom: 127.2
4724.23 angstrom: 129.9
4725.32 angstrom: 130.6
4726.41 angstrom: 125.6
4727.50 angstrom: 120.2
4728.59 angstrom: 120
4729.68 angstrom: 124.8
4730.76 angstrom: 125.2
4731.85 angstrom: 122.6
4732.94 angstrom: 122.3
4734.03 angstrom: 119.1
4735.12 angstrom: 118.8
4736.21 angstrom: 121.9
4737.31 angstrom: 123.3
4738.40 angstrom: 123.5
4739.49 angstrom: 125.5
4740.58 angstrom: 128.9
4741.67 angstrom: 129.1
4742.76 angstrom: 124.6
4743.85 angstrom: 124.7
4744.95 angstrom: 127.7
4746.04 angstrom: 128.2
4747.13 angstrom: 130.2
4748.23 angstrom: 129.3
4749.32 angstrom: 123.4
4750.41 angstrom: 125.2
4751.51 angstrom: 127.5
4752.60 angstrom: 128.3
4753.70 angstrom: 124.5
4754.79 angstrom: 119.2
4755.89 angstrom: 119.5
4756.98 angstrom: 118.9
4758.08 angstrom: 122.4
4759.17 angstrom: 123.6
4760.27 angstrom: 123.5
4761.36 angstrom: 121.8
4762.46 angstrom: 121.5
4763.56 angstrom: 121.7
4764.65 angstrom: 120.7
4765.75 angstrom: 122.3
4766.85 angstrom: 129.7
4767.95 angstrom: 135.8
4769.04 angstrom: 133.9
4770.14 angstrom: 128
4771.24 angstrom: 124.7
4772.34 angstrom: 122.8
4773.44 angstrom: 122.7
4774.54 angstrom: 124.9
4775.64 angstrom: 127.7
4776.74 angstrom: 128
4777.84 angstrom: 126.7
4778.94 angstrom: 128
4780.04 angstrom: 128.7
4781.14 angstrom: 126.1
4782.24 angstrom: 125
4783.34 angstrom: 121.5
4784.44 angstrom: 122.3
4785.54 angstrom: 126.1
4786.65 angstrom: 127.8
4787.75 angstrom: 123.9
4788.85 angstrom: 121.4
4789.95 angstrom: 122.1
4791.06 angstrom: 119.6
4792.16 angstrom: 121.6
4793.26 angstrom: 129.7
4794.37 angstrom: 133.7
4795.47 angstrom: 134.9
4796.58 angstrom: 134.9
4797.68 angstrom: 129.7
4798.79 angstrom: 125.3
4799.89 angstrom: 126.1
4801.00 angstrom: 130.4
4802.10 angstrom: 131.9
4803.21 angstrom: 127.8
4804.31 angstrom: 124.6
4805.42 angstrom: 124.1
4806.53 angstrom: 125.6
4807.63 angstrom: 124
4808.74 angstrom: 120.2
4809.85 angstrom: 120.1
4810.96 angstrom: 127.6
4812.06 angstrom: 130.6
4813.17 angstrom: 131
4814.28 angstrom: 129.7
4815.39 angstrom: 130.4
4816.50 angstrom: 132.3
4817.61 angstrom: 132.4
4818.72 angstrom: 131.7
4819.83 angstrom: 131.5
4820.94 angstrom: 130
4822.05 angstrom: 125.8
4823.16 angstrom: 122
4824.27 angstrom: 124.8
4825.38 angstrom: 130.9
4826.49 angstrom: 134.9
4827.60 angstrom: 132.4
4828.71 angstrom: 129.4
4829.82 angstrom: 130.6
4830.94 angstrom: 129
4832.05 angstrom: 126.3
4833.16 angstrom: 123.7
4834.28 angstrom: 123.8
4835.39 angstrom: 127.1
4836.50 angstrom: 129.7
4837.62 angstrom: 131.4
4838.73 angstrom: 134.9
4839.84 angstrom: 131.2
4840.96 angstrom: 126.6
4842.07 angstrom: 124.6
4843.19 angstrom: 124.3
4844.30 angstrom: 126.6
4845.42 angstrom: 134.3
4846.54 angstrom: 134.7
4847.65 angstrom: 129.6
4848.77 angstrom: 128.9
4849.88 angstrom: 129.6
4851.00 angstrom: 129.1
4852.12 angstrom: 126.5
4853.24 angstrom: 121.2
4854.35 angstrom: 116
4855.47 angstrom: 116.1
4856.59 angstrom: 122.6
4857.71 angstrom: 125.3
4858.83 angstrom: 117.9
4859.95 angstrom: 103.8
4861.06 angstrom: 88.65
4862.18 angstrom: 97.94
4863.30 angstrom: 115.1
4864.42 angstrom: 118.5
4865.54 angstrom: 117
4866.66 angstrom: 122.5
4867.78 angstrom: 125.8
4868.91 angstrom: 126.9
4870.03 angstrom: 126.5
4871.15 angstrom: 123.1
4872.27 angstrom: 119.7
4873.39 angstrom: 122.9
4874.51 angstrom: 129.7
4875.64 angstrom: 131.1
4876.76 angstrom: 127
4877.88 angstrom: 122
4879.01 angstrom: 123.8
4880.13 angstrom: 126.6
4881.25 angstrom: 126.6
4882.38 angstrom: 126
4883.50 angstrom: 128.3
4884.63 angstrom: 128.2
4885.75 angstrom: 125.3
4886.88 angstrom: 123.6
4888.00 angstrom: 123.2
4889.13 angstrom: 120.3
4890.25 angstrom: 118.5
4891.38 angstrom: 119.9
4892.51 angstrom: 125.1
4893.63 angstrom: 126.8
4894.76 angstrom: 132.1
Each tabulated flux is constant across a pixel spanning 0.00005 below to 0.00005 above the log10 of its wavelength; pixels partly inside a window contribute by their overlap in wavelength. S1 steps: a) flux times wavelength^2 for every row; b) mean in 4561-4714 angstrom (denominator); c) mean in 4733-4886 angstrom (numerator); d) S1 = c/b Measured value 1.11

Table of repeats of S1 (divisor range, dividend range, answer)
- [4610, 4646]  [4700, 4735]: 1.03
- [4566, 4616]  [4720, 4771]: 1.12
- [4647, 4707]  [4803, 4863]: 1.09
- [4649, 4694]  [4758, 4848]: 1.09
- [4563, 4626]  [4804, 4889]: 1.16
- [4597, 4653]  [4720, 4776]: 1.07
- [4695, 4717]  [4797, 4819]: 1.10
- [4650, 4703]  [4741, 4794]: 1.05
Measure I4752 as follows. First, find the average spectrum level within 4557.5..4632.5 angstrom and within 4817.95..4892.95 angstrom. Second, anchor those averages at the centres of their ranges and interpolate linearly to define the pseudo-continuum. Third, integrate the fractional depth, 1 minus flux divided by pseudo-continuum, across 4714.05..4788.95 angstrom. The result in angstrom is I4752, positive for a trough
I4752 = -1.4 angstrom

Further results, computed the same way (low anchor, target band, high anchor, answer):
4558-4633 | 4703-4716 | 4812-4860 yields 0.5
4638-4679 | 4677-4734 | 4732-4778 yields 0.5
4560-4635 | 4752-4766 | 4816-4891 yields 0.1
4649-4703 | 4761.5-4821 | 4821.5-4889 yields -1.2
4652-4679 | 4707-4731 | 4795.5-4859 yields 0.3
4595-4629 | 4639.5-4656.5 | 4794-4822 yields -0.1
